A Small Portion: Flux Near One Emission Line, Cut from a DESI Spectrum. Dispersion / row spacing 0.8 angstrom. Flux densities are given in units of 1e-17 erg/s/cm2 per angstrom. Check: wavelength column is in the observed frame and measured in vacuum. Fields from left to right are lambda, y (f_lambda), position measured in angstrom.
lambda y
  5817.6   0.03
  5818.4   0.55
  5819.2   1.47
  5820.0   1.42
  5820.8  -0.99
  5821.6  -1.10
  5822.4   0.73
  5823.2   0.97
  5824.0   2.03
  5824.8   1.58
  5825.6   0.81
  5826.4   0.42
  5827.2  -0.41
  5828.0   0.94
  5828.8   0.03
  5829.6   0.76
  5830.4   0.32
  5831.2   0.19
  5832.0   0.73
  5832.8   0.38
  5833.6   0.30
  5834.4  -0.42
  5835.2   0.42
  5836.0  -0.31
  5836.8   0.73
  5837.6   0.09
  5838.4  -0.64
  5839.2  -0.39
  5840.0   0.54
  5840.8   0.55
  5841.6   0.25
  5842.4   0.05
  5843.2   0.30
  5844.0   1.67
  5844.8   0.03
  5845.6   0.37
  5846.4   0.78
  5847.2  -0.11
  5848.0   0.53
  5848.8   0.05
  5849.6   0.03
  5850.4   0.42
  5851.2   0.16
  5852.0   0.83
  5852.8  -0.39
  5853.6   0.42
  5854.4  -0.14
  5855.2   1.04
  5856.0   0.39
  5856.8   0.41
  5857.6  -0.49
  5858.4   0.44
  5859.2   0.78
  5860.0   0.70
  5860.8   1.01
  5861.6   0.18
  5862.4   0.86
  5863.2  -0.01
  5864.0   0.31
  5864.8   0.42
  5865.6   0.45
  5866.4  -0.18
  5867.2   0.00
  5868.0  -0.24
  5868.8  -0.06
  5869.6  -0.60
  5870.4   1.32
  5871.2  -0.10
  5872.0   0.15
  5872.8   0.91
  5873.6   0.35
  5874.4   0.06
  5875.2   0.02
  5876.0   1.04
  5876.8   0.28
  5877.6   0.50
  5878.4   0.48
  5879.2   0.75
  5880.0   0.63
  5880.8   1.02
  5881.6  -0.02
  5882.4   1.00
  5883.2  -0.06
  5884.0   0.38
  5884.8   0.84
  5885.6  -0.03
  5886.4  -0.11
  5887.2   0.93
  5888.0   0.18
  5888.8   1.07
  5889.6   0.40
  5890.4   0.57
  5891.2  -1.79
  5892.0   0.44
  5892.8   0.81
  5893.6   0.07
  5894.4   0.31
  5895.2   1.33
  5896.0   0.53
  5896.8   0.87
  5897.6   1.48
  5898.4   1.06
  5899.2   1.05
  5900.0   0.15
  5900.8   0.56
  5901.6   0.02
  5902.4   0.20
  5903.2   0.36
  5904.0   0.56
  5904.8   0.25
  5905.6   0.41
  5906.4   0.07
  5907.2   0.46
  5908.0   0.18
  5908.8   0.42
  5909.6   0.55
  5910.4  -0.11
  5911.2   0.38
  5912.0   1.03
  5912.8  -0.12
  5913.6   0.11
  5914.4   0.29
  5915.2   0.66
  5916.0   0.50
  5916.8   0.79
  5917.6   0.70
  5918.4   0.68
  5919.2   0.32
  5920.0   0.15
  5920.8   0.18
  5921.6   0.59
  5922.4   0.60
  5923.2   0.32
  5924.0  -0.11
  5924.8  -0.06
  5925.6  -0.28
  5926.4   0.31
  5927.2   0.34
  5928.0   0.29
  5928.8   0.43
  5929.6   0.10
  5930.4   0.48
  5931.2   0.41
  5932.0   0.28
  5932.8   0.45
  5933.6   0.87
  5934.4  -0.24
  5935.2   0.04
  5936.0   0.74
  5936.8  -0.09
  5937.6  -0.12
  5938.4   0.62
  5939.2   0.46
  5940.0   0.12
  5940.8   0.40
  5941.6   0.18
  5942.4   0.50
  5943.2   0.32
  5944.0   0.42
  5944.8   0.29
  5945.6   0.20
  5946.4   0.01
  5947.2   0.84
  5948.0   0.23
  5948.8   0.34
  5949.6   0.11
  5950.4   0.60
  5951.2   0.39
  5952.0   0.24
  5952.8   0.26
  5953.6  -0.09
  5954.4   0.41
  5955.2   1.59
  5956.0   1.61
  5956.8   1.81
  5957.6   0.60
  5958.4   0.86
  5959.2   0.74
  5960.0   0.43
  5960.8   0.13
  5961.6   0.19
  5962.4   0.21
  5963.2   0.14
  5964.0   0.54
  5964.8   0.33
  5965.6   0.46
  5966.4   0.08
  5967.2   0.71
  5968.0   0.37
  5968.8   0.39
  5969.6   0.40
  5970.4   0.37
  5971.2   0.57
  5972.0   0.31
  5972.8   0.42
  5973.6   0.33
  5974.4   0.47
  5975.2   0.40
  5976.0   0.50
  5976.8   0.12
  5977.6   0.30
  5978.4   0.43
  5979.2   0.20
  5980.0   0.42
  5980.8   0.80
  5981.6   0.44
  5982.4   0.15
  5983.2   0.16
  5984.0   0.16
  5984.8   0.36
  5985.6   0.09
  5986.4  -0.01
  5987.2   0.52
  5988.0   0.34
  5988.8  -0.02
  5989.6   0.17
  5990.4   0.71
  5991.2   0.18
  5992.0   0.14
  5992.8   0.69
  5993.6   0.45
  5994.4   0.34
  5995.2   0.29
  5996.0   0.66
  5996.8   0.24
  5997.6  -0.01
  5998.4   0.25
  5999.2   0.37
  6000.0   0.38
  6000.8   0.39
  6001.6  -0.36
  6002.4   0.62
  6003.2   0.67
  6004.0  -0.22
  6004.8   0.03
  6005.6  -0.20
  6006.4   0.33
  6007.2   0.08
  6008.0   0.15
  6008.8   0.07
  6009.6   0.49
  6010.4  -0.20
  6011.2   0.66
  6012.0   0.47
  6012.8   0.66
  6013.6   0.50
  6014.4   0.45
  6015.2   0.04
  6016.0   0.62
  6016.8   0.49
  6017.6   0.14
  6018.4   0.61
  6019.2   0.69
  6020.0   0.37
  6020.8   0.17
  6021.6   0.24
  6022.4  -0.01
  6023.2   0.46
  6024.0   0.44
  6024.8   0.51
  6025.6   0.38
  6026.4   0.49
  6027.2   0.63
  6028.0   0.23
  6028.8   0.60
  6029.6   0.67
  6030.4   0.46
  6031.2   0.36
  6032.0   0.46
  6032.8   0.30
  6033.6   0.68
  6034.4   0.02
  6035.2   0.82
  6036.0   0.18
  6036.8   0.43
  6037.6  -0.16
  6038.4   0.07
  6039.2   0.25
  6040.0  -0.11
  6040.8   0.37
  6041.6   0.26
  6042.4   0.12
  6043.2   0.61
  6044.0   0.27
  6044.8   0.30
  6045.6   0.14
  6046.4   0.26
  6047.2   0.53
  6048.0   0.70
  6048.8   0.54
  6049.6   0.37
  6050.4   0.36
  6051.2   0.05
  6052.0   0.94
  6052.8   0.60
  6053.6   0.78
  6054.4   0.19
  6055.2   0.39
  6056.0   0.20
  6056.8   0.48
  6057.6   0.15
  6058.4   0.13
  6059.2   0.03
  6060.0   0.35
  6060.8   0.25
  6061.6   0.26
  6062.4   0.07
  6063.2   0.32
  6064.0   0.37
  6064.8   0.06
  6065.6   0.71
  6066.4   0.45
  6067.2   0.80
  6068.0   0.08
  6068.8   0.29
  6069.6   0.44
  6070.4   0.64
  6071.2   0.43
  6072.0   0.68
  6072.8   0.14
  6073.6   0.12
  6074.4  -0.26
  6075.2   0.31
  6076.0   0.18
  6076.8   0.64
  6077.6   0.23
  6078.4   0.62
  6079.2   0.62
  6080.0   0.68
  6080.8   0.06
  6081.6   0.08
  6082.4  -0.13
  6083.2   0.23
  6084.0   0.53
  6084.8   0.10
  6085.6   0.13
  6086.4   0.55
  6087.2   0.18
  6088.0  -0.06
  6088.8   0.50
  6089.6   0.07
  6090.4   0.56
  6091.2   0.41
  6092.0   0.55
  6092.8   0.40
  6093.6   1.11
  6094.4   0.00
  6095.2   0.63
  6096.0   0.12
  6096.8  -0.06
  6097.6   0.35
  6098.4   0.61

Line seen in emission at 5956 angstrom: [O III]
